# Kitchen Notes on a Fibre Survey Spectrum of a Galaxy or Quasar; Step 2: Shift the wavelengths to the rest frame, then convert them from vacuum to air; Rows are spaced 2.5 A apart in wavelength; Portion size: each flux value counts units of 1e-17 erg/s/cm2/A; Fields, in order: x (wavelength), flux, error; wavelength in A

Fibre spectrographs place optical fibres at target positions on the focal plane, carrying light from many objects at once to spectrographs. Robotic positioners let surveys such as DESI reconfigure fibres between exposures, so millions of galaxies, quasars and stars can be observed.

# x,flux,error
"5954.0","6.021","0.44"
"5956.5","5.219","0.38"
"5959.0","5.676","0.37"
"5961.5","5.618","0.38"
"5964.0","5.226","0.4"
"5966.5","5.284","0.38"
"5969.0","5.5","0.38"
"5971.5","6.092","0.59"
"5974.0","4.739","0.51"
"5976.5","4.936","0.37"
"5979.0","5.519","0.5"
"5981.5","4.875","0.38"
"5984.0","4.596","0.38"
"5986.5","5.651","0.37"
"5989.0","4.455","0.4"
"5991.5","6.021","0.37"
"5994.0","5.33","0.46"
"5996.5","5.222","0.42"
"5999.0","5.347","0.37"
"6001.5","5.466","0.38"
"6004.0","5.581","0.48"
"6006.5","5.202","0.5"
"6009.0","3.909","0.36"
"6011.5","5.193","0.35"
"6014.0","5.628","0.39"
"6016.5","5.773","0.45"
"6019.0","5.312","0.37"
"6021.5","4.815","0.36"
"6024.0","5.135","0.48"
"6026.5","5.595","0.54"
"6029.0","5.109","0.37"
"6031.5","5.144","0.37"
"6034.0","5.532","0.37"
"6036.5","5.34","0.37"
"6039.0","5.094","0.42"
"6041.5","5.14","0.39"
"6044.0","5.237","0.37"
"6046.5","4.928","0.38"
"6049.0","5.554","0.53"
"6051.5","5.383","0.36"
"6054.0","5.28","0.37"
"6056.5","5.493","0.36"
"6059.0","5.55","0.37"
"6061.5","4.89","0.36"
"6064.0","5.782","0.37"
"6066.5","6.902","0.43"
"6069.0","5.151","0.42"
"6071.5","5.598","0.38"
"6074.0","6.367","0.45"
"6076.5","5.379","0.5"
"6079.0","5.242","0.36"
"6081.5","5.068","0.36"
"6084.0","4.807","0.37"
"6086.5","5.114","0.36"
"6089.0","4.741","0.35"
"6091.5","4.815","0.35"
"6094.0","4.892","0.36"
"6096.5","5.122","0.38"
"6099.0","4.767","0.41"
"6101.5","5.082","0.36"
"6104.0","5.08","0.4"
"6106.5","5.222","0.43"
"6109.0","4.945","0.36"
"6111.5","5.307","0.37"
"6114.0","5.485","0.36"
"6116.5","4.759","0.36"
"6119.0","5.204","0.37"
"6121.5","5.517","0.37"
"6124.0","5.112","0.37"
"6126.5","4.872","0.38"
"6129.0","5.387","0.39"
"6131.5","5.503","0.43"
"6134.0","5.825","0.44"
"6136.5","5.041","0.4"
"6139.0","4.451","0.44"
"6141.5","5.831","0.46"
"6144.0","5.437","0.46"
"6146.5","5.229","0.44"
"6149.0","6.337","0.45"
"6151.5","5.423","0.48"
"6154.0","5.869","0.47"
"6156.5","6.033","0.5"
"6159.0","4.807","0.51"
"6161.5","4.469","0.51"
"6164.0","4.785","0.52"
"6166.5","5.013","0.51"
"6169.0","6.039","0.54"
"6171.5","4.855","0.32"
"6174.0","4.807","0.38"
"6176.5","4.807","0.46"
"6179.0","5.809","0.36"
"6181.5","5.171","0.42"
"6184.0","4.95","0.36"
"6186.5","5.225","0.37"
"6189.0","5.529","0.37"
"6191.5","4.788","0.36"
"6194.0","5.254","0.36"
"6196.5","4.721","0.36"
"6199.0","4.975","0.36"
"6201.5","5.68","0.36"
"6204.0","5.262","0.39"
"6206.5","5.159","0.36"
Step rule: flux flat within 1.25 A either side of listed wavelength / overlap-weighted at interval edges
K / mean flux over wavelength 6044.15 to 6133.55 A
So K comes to 5.27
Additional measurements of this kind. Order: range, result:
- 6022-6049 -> 5.23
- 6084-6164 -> 5.2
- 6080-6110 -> 4.97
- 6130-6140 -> 5.23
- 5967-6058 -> 5.25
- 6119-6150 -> 5.36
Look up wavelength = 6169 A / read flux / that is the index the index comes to 6.039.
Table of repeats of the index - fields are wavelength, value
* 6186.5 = 5.225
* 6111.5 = 5.307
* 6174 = 4.807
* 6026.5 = 5.595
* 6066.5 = 6.902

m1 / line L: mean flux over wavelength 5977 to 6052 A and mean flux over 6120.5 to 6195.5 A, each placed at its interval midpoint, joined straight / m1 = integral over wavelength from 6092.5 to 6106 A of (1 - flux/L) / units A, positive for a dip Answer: 0.7 A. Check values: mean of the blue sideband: 5.23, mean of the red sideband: 5.27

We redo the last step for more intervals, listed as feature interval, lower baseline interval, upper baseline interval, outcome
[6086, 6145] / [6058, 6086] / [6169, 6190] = 2.6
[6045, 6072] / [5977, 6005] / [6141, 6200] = -1.2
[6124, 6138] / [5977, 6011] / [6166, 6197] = -0.3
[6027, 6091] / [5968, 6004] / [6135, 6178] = -1.0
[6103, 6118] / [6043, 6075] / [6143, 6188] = 0.8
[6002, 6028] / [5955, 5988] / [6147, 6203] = 0.3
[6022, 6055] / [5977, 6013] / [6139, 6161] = 0.1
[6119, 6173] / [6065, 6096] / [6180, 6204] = -0.9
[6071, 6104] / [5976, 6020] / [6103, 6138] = 0.6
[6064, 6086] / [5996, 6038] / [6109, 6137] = -1.3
